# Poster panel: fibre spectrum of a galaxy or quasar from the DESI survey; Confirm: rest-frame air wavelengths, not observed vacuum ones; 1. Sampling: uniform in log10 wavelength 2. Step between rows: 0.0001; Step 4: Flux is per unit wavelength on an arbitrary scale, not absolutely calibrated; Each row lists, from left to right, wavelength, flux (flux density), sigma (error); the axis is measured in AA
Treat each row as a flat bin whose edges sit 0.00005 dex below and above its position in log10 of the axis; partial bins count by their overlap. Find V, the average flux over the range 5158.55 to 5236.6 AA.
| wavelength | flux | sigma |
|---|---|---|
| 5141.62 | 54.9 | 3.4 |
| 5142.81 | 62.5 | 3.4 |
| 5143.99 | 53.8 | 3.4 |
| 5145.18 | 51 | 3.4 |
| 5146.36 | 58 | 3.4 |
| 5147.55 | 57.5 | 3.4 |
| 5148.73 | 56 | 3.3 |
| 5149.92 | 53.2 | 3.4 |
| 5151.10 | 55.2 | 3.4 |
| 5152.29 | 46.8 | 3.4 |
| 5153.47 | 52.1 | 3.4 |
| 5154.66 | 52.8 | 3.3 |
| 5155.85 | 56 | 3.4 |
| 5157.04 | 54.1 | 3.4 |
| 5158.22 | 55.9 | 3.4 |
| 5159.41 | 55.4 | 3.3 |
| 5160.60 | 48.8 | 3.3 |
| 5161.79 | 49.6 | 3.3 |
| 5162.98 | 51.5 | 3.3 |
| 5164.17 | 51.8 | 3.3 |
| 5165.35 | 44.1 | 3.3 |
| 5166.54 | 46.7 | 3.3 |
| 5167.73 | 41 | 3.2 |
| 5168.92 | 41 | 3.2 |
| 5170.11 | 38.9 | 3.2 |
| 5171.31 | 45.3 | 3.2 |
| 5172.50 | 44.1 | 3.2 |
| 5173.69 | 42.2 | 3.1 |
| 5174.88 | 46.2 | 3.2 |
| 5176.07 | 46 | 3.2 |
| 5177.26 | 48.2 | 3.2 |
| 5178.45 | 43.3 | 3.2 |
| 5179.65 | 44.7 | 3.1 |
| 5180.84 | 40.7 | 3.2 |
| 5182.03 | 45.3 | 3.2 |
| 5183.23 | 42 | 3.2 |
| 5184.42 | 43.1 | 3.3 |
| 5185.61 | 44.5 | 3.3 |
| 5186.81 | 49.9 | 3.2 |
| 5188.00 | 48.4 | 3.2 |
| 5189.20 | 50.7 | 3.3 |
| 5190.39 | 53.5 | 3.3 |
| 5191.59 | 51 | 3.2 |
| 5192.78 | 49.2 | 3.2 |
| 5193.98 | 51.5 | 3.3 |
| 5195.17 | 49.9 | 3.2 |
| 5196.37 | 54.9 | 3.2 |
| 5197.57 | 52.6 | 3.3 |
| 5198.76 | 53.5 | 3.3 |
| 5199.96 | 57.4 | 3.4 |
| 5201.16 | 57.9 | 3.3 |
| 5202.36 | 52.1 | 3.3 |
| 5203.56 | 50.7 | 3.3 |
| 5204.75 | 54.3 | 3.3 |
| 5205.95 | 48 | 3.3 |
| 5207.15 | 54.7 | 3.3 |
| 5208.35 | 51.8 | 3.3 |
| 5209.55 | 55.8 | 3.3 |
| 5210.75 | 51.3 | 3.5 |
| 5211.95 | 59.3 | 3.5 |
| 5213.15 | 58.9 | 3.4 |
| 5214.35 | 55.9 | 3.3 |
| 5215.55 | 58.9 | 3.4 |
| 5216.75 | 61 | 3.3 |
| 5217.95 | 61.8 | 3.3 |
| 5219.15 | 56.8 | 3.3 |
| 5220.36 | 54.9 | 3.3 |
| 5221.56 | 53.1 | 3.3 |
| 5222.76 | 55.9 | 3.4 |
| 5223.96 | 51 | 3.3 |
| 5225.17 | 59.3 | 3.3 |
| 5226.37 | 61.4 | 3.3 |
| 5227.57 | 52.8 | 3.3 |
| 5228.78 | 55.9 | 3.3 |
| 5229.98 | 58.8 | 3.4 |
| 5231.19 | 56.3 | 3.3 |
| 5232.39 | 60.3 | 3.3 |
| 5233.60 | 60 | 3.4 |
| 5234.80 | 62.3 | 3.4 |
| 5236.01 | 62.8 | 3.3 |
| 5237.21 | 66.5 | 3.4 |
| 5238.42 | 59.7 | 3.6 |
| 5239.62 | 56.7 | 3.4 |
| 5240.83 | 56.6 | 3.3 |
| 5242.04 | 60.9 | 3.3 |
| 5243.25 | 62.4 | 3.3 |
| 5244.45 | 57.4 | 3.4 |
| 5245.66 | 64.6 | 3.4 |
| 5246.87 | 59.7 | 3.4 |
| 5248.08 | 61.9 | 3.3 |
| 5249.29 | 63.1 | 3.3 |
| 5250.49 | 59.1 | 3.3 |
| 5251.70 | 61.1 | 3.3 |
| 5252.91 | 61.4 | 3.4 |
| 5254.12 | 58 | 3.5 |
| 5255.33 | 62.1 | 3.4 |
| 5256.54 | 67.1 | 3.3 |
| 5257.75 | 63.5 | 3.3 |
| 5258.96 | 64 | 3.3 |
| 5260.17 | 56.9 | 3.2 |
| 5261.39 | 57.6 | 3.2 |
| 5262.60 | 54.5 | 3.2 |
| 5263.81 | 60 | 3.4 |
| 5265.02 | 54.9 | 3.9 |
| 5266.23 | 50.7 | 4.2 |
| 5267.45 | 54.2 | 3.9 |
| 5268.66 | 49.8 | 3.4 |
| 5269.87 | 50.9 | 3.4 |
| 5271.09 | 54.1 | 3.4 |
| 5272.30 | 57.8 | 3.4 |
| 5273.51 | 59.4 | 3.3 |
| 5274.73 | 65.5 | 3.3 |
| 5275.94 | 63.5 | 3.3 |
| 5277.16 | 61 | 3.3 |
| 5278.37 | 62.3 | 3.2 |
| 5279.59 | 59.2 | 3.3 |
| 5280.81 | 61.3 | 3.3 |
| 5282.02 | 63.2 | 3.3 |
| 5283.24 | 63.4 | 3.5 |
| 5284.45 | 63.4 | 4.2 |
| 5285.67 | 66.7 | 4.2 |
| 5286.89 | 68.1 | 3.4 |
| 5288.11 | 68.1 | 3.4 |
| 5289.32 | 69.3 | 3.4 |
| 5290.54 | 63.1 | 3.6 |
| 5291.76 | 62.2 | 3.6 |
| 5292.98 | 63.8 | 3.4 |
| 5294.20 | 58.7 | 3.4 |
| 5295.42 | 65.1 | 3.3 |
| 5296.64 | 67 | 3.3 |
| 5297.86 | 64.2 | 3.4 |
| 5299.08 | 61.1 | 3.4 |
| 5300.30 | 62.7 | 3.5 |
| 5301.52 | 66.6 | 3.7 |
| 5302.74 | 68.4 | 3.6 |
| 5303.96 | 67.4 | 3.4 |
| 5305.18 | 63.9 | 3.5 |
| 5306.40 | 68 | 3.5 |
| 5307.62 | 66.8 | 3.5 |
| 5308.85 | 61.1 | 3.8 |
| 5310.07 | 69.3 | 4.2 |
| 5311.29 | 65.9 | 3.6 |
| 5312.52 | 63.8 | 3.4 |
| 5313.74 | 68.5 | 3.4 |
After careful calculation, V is 51.7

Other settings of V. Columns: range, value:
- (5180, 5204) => 49.9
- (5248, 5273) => 58.2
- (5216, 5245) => 58.5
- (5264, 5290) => 60.3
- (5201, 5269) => 57.9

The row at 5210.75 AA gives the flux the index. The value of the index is 51.3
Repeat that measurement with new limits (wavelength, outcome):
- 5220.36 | 54.9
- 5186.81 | 49.9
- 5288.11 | 68.1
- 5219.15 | 56.8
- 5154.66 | 52.8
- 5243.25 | 62.4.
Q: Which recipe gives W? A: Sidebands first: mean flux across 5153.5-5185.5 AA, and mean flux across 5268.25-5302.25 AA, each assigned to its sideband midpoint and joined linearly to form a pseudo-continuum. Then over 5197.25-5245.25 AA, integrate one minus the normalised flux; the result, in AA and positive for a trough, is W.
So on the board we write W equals -2.9 AA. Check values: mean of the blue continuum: 46.9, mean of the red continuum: 62.3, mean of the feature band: 57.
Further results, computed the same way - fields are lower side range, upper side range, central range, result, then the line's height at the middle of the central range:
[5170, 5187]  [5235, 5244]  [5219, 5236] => 0.1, 57.6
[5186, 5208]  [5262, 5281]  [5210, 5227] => -1.1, 53.7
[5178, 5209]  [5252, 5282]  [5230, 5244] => -1.3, 55.2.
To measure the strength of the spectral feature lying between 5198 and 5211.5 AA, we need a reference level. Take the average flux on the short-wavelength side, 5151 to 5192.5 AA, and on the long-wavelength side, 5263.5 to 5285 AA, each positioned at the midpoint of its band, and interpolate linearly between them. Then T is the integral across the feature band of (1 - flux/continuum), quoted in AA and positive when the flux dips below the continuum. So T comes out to -0.6 AA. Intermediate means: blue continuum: 47.7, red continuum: 58.6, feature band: 53.5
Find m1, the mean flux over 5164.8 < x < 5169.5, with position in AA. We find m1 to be 43.2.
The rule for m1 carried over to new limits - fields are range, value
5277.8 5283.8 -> 61.8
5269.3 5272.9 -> 54.3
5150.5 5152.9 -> 51.2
